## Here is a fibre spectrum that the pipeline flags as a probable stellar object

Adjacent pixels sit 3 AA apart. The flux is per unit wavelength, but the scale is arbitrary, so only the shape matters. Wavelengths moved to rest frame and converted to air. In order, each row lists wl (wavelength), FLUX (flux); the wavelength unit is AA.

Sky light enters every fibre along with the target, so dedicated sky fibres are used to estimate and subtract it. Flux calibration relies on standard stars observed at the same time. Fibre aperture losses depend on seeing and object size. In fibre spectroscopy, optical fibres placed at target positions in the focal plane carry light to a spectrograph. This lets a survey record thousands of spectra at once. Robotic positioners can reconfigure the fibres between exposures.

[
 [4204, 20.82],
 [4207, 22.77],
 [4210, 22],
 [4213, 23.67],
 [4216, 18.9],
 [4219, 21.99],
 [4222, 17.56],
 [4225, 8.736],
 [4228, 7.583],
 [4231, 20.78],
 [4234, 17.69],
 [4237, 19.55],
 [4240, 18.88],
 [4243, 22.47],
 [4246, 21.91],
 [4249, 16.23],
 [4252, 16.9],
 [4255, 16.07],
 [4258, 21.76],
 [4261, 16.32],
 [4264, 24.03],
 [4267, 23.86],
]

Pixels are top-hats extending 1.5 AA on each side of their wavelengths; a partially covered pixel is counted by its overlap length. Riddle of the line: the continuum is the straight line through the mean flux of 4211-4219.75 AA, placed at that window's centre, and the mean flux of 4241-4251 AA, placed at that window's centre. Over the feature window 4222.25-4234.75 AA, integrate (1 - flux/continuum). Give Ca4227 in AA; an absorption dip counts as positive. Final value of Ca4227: 4.2 AA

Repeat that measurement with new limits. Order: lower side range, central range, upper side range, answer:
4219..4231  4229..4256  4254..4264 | -3.9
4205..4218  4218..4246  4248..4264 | 3.6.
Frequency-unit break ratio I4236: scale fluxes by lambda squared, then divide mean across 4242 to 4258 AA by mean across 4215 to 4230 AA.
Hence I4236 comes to 1.27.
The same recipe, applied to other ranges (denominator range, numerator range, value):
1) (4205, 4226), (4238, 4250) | 1.03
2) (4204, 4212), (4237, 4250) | 0.92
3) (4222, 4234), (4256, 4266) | 1.53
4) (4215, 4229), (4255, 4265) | 1.34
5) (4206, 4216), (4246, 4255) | 0.80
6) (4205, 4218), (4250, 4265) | 0.88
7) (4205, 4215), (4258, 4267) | 0.96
